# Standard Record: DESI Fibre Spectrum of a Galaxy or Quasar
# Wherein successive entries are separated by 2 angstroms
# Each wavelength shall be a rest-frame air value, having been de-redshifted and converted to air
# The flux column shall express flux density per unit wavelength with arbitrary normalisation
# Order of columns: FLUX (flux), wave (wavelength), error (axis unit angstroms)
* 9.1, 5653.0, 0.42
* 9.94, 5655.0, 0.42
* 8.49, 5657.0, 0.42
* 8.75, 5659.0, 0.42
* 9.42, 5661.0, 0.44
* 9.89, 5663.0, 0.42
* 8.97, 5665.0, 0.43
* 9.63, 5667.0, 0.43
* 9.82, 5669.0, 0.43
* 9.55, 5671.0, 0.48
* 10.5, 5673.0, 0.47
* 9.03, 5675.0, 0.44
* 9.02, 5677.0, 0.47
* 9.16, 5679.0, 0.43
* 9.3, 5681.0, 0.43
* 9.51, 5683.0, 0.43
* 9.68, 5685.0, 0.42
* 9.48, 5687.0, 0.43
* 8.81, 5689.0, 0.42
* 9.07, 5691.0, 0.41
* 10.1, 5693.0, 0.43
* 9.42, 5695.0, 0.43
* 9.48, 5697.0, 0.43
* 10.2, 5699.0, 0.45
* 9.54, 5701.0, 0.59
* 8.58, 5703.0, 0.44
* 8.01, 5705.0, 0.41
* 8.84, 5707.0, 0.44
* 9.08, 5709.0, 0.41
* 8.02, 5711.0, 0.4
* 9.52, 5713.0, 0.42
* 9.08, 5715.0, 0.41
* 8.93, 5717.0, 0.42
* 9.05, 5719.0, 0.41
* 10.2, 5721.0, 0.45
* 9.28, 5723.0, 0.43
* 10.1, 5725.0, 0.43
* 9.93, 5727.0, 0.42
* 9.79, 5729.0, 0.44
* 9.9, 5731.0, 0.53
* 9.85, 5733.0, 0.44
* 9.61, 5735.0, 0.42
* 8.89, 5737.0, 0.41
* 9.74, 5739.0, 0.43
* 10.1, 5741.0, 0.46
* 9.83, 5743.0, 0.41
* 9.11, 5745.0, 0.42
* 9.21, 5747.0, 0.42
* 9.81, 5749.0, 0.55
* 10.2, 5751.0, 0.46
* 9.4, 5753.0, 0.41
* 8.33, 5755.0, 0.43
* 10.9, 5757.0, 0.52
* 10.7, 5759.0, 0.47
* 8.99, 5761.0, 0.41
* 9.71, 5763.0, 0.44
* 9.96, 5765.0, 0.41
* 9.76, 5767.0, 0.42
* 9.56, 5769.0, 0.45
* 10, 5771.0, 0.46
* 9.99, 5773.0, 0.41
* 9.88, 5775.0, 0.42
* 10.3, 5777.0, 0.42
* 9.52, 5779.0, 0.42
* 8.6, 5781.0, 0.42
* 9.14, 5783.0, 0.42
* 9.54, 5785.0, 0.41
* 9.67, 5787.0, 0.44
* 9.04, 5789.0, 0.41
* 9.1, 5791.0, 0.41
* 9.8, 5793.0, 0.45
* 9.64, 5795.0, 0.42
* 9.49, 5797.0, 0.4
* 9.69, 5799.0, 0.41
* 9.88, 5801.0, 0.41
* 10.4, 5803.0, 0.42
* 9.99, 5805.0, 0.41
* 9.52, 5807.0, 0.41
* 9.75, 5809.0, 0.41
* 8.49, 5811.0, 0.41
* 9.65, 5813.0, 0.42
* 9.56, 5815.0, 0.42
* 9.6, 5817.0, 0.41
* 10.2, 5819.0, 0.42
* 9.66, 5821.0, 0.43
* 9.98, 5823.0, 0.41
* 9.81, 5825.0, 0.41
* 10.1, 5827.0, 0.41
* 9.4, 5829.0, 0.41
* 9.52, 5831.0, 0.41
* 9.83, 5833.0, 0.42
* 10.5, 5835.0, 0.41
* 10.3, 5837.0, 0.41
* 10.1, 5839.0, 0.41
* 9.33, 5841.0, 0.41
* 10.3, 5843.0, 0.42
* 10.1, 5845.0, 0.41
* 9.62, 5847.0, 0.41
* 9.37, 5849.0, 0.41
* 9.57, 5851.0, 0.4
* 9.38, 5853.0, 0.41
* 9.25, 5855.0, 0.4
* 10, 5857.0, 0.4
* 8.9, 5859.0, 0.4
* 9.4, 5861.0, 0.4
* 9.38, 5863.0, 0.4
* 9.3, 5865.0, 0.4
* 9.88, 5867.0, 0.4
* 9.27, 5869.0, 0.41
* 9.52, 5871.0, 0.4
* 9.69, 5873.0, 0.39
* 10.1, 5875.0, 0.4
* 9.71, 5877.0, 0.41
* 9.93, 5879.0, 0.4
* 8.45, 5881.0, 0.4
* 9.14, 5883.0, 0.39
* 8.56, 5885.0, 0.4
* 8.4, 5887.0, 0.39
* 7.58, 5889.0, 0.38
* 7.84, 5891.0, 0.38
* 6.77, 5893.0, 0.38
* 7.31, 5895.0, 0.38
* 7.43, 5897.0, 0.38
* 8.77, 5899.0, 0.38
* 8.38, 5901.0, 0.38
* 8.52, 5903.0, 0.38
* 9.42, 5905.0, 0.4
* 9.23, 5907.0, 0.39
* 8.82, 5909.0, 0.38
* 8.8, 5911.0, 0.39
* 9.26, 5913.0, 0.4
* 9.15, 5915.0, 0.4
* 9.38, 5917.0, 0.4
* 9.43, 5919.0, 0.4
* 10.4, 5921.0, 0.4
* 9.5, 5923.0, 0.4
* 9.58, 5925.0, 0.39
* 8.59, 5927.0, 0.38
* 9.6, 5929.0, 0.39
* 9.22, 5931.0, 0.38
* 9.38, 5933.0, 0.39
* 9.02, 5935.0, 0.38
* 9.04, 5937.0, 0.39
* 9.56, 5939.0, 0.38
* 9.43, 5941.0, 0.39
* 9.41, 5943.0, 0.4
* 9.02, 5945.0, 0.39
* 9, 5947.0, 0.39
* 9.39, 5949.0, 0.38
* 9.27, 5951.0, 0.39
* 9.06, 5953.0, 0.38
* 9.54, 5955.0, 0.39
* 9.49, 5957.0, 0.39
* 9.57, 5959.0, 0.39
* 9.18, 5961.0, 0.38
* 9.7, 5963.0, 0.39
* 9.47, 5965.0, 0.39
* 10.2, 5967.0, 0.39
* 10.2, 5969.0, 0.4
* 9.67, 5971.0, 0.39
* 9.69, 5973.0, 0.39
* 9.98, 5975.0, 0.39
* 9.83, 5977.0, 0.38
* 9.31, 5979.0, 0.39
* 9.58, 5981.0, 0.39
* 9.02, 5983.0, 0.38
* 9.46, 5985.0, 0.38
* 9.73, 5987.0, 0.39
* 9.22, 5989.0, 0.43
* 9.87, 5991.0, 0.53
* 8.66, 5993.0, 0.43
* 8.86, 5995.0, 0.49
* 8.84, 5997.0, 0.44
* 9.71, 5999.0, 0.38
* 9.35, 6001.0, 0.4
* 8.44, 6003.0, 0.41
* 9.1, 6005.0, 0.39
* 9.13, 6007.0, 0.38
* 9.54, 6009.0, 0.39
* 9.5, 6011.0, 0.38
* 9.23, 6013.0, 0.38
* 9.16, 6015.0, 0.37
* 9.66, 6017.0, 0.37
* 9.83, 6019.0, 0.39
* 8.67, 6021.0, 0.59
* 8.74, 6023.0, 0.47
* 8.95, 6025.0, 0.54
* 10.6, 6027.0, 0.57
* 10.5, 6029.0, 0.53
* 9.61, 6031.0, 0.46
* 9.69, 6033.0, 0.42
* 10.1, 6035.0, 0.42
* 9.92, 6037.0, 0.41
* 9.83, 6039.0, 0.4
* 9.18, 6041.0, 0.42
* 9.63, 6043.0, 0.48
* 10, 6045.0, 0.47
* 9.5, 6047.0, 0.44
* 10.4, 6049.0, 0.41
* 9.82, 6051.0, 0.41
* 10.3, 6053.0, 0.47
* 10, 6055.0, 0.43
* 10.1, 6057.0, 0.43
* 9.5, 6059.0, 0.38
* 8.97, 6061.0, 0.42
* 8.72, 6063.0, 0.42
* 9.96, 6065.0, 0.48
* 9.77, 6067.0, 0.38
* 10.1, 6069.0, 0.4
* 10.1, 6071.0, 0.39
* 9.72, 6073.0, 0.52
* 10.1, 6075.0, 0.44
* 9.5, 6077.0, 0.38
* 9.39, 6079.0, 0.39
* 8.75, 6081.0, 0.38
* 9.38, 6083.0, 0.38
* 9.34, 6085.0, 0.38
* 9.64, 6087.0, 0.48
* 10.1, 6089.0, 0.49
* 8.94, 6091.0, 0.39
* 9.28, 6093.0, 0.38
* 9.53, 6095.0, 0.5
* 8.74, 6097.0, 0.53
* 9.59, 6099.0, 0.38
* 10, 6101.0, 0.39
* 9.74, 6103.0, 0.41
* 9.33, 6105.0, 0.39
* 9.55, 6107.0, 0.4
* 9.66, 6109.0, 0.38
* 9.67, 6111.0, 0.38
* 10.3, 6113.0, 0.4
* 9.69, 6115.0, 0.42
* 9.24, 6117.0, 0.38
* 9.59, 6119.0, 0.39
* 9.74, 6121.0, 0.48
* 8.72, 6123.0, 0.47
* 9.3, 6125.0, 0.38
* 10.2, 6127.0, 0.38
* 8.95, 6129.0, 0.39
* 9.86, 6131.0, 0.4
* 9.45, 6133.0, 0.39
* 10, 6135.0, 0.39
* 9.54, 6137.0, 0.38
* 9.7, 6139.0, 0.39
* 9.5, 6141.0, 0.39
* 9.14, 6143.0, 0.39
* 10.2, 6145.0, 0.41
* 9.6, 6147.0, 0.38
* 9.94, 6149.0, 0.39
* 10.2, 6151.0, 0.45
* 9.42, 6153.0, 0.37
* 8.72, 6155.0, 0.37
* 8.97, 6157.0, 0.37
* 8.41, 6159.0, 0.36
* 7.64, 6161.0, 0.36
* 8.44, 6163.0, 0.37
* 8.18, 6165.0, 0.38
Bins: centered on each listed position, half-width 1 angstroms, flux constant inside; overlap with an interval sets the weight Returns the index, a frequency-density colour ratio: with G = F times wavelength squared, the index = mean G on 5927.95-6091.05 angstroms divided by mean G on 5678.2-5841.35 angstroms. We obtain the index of 1.1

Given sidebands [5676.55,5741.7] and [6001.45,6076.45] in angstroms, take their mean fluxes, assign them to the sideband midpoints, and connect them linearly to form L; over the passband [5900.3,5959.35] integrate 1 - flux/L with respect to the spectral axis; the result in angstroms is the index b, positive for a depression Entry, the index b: 1.8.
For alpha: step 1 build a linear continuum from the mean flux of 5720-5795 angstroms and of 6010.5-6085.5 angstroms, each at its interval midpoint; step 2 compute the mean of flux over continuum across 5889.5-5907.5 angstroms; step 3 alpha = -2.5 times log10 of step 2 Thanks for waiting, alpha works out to 0.18 mag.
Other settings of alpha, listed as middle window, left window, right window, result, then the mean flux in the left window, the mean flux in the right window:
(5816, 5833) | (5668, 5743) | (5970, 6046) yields -0.04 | 9.42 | 9.47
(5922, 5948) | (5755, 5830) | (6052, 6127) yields 0.04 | 9.68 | 9.58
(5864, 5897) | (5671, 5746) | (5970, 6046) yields 0.08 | 9.4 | 9.47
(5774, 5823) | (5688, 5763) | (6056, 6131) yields -0.01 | 9.45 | 9.54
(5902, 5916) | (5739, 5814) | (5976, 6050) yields 0.06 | 9.64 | 9.47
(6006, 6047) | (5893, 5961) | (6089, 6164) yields -0.04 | 9.09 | 9.43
